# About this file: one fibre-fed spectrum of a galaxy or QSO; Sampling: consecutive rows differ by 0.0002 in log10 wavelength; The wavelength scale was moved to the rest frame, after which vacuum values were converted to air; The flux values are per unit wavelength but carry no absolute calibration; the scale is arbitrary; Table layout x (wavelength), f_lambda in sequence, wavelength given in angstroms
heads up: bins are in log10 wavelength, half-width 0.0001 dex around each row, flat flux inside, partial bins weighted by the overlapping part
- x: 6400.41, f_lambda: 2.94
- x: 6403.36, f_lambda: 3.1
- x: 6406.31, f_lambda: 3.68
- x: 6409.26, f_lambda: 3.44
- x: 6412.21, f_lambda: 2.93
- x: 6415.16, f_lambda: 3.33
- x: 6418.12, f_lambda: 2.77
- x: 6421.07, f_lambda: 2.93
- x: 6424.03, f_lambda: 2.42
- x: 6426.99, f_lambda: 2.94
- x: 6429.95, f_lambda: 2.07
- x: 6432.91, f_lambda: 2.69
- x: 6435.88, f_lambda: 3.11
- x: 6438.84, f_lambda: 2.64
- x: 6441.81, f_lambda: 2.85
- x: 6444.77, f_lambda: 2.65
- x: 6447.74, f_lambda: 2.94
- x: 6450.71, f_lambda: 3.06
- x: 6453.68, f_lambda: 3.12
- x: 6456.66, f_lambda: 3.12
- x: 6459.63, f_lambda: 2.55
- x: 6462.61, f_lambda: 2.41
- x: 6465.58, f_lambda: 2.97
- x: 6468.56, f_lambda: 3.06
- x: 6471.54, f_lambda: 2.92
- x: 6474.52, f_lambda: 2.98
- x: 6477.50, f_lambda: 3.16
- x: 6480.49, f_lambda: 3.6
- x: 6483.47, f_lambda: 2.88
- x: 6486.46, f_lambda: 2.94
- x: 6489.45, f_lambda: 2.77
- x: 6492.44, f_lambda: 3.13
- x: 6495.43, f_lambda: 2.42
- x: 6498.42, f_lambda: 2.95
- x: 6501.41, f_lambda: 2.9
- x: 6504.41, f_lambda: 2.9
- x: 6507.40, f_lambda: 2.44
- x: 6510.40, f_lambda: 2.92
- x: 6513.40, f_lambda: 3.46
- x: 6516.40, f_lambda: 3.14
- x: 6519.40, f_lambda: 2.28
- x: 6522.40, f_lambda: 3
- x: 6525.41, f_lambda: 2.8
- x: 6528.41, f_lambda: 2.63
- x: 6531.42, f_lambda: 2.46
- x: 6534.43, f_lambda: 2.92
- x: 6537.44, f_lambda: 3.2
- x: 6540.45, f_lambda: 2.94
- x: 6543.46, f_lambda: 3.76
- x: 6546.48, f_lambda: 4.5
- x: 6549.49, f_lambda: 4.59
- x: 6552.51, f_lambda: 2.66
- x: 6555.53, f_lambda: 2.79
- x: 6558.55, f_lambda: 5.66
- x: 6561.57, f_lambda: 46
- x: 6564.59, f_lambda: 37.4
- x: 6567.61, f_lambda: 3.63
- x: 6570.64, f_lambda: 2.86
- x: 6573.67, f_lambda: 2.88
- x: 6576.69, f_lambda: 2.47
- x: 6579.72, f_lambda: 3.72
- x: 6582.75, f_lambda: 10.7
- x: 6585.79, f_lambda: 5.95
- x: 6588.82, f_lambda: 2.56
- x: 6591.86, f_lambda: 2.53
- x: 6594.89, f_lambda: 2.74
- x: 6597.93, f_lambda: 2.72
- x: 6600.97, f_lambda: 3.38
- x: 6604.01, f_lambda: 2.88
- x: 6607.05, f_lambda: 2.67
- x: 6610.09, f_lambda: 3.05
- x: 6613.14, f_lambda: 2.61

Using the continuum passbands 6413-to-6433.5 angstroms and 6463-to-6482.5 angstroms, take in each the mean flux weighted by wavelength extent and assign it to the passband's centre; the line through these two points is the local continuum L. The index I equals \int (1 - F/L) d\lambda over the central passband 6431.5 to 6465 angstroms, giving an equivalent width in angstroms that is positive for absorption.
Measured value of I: 0.83 angstroms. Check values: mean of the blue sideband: 2.74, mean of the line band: 2.83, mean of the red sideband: 3.07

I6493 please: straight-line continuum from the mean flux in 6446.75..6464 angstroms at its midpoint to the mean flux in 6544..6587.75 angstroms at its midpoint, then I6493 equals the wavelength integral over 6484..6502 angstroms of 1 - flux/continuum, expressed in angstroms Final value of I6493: 7.9 angstroms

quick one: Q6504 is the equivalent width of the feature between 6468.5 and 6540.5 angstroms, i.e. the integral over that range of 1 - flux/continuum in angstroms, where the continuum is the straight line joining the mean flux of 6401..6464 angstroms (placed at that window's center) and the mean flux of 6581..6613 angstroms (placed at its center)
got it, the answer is 8.70 angstroms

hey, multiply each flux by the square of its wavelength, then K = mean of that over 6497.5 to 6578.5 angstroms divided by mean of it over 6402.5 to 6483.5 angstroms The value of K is 2.12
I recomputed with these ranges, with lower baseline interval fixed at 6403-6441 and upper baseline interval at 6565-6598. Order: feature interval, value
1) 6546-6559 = 2.2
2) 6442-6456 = 1.4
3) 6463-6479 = 2.7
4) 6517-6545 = 9.5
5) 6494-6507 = 4.0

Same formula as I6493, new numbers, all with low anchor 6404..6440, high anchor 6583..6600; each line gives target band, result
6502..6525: 3.68 angstroms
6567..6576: 1.75 angstroms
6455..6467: 1.41 angstroms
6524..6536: 2.76 angstroms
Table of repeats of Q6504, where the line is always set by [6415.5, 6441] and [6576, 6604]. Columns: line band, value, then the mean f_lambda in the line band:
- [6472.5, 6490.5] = 0.6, 3.06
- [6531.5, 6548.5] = 1.1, 3.41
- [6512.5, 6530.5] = 3.3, 2.85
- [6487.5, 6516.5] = 3.9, 2.89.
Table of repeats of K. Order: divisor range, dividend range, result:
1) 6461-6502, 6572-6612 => 1.30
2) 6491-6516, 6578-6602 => 1.52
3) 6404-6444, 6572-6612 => 1.34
